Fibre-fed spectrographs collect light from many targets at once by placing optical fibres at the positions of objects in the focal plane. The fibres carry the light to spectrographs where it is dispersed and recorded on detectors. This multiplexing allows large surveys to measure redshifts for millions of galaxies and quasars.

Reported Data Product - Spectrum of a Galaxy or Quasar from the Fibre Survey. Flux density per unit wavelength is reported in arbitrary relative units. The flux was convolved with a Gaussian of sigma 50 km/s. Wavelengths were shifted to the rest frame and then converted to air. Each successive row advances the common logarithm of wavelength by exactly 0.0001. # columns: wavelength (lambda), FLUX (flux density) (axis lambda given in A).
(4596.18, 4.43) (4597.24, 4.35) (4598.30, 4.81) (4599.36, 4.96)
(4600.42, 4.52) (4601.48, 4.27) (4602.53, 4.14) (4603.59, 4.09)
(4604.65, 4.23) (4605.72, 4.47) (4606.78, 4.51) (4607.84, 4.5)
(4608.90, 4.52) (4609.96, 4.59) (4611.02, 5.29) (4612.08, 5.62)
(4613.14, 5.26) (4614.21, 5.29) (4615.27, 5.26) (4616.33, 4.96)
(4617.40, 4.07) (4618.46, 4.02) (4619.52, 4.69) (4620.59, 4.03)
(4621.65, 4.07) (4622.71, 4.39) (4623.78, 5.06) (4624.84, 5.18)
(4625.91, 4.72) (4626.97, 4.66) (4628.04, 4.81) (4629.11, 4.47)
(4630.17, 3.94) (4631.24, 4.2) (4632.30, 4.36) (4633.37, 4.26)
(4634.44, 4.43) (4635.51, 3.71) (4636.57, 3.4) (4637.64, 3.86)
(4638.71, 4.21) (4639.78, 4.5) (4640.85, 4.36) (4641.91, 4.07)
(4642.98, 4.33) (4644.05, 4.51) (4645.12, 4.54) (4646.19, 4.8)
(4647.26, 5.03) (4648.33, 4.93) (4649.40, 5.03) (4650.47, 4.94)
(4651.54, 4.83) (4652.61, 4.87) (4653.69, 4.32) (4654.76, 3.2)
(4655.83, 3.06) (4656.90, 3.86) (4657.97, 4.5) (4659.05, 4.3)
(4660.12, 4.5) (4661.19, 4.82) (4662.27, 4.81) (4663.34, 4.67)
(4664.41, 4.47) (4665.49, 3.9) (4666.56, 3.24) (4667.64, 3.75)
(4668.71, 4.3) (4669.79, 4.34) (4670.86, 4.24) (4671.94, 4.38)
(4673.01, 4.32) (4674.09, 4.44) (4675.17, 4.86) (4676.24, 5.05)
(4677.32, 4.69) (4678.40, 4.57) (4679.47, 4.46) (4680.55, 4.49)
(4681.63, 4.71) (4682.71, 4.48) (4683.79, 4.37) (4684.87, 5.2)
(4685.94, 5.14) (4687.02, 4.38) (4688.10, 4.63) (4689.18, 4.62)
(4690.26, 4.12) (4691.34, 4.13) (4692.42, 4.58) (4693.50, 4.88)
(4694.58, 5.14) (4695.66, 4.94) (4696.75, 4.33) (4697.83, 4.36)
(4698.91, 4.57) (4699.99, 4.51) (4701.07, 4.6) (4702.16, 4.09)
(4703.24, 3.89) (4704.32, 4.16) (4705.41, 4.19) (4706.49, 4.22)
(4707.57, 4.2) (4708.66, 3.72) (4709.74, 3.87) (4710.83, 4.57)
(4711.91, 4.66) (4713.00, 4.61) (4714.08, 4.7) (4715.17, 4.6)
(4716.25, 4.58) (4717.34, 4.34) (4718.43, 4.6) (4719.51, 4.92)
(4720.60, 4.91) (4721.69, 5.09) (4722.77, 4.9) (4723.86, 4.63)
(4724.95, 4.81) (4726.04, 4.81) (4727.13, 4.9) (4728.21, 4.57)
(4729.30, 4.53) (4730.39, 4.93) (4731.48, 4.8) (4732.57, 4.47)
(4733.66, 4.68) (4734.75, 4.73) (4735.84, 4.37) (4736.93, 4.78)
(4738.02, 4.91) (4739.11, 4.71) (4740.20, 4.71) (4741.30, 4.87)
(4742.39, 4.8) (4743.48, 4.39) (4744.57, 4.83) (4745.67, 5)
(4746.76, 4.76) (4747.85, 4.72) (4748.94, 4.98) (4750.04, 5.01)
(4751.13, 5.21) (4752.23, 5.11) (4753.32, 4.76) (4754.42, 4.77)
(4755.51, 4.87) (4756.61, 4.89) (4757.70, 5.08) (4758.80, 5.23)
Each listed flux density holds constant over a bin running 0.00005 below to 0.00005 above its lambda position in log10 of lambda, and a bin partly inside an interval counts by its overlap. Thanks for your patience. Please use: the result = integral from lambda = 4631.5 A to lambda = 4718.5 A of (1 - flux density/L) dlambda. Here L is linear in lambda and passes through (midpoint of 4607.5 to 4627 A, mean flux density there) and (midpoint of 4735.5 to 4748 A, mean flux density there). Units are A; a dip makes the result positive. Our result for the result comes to 6.2 A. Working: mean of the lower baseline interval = 4.75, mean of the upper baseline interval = 4.74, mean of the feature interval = 4.41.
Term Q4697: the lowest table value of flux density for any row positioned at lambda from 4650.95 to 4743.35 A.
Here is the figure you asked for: 3.06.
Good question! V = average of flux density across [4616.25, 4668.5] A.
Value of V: 4.35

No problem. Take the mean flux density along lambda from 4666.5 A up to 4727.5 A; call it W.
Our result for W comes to 4.51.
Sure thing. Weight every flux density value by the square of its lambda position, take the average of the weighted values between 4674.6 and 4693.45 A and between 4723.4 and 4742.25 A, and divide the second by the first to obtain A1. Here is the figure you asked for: 1.04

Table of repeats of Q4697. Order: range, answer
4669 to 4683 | 4.24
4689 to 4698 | 4.12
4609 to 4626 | 4.02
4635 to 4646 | 3.4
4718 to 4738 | 4.37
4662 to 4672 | 3.24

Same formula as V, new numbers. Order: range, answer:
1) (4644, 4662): 4.48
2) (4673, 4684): 4.6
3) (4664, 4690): 4.46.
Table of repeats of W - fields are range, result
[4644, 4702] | 4.49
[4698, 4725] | 4.47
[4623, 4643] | 4.34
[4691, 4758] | 4.65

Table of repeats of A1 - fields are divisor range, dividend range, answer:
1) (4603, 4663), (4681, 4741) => 1.06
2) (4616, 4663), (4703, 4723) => 1.05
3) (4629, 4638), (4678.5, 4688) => 1.17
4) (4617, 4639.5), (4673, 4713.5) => 1.07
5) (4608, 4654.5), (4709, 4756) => 1.08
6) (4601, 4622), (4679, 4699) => 1.04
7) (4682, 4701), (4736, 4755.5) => 1.07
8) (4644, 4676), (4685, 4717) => 1.03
